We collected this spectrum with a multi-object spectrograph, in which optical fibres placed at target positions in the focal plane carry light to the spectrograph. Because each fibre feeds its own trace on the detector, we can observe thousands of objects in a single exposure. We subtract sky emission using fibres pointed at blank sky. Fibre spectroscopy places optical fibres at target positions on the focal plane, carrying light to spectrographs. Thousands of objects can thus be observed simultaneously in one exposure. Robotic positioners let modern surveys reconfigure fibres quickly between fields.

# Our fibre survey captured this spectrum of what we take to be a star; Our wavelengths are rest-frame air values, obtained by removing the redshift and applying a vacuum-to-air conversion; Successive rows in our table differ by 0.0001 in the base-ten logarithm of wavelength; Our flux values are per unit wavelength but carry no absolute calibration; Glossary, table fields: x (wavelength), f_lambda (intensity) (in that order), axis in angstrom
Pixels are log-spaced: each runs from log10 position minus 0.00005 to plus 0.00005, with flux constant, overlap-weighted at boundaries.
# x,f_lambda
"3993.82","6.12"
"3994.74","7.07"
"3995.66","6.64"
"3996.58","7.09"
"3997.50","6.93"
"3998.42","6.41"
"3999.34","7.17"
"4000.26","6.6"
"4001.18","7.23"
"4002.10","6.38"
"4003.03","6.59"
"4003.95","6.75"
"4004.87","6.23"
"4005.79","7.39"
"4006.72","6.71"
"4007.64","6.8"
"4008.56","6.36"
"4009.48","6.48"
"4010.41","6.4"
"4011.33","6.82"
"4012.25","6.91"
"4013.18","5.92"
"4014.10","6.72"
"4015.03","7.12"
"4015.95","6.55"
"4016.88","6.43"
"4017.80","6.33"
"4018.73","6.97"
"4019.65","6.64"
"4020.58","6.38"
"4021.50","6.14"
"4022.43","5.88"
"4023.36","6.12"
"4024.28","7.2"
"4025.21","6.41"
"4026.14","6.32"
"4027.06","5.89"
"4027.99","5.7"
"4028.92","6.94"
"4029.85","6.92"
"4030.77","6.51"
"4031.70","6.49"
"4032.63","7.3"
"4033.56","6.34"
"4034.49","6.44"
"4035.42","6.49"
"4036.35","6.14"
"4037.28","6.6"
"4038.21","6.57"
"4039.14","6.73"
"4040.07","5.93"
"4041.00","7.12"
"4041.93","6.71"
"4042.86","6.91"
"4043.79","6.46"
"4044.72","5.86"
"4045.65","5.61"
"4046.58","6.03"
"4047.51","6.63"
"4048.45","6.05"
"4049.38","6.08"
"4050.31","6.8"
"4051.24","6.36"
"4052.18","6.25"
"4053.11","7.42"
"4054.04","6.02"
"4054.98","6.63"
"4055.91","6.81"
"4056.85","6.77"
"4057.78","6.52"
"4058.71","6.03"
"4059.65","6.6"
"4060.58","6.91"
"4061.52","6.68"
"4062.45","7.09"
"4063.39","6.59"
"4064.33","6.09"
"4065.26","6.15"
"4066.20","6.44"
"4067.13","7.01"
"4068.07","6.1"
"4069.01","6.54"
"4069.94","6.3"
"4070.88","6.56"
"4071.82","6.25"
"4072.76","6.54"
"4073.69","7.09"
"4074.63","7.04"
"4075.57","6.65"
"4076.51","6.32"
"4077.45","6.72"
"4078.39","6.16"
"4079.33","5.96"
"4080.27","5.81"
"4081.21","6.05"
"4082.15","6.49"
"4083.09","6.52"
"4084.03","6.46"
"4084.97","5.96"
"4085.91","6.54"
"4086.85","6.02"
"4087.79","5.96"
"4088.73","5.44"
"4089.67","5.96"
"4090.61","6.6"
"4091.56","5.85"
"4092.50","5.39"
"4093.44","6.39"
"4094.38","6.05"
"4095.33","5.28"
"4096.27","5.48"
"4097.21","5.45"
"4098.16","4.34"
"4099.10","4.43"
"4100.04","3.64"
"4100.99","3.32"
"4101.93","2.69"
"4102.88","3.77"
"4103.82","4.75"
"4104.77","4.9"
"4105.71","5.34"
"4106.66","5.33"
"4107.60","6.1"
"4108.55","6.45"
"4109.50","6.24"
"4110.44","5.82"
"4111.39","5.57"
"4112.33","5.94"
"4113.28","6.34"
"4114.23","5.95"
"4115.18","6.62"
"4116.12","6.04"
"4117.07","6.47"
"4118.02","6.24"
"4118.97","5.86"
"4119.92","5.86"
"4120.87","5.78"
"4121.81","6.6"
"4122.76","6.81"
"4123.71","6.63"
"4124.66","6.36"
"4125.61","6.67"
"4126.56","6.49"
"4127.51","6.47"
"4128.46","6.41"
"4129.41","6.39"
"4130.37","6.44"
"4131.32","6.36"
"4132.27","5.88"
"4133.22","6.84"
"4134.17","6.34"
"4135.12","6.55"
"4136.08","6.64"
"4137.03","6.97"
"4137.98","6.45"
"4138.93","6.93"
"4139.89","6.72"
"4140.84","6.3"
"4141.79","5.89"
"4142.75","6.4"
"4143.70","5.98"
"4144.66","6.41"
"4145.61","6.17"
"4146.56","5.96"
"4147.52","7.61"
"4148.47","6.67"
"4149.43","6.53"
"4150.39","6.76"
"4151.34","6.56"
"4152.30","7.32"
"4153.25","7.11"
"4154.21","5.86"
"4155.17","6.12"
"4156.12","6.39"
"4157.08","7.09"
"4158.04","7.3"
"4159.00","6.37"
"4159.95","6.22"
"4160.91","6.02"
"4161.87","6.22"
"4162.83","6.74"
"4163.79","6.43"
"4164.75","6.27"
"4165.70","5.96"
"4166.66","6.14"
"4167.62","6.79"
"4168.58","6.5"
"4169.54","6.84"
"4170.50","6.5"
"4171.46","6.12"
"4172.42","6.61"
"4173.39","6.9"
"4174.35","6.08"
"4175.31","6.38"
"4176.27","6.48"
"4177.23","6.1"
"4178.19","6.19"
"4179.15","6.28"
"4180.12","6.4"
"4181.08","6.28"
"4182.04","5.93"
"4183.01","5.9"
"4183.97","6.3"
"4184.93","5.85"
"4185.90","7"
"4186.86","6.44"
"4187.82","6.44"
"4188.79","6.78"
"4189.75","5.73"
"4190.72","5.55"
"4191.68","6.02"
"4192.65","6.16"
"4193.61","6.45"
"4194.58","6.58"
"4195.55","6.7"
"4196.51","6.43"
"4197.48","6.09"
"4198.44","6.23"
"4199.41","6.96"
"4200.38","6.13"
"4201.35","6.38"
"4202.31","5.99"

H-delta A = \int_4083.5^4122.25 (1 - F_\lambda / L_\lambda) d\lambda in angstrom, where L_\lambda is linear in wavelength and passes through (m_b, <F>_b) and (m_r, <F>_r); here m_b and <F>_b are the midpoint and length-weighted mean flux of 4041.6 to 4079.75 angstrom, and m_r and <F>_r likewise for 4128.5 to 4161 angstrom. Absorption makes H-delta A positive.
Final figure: 5.4 angstrom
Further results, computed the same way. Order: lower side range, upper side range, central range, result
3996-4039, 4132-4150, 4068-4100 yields 2.4 angstrom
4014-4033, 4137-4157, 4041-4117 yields 5.6 angstrom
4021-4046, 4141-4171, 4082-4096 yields 0.9 angstrom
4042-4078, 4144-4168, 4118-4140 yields 0.2 angstrom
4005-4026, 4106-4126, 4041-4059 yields 0.0 angstrom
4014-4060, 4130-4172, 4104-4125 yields 1.5 angstrom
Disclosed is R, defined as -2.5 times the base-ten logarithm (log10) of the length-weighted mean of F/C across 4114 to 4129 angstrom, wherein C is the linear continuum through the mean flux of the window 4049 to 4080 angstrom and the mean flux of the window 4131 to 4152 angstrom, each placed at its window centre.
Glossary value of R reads 0.029 mag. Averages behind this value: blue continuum 6.53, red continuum 6.5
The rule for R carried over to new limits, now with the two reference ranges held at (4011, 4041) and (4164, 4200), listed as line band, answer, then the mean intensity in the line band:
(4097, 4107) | 0.43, 4.32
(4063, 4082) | 0.01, 6.42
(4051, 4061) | -0.02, 6.58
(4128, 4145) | -0.01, 6.44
